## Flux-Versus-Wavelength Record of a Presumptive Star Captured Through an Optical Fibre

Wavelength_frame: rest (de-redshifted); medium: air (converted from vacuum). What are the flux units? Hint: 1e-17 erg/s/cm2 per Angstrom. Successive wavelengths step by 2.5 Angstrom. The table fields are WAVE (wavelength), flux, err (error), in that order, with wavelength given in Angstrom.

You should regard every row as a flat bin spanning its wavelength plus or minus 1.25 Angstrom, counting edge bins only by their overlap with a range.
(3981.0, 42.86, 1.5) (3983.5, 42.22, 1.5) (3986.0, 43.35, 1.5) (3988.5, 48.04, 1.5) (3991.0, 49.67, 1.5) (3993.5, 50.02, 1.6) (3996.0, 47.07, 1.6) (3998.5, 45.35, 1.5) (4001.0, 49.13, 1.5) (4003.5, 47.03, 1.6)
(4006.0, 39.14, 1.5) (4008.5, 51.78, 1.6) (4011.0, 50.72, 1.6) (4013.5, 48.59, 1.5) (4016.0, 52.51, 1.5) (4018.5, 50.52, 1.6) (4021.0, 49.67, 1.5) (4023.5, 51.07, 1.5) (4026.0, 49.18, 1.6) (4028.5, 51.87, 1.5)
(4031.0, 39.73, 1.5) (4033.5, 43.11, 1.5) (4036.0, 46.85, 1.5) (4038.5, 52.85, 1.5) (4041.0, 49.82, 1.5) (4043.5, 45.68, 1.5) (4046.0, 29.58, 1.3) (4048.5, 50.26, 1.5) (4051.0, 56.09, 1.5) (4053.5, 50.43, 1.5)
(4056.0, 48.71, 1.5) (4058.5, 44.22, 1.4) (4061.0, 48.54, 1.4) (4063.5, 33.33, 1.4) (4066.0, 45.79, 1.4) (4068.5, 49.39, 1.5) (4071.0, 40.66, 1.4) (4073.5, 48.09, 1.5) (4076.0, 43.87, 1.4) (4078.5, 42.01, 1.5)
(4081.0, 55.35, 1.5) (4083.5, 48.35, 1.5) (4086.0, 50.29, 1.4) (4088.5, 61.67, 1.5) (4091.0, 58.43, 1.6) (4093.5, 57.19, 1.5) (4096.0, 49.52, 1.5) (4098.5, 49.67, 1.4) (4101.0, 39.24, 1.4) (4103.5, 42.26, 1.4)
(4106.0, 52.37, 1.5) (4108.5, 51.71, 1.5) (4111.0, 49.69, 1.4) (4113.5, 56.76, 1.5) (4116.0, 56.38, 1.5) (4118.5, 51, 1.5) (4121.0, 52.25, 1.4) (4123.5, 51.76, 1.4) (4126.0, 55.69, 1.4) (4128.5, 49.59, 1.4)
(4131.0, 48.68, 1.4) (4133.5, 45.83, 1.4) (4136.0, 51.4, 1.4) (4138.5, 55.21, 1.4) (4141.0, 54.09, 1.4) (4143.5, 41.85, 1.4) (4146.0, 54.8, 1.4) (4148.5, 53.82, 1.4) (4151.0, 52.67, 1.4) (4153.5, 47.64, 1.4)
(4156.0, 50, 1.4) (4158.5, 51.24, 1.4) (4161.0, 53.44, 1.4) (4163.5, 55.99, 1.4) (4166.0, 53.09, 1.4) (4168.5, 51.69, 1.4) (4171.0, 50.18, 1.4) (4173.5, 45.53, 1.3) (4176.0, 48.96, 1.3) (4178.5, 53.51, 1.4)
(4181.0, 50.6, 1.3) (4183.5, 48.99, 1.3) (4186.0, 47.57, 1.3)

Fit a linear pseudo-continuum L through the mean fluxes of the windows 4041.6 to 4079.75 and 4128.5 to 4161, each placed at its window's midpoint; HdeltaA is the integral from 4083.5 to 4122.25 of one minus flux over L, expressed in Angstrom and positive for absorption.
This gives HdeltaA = -3.1 Angstrom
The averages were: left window 45.2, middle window 51.8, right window 50.7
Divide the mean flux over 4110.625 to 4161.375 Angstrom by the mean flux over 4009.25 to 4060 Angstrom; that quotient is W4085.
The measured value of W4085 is 1.07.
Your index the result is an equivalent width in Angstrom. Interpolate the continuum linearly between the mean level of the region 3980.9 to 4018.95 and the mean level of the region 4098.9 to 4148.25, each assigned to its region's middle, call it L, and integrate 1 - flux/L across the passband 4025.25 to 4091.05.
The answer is 2.1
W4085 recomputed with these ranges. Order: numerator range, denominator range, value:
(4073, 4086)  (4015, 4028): 0.94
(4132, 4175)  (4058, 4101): 1.05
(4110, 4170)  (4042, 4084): 1.13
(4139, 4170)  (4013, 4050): 1.09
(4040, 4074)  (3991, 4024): 0.94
